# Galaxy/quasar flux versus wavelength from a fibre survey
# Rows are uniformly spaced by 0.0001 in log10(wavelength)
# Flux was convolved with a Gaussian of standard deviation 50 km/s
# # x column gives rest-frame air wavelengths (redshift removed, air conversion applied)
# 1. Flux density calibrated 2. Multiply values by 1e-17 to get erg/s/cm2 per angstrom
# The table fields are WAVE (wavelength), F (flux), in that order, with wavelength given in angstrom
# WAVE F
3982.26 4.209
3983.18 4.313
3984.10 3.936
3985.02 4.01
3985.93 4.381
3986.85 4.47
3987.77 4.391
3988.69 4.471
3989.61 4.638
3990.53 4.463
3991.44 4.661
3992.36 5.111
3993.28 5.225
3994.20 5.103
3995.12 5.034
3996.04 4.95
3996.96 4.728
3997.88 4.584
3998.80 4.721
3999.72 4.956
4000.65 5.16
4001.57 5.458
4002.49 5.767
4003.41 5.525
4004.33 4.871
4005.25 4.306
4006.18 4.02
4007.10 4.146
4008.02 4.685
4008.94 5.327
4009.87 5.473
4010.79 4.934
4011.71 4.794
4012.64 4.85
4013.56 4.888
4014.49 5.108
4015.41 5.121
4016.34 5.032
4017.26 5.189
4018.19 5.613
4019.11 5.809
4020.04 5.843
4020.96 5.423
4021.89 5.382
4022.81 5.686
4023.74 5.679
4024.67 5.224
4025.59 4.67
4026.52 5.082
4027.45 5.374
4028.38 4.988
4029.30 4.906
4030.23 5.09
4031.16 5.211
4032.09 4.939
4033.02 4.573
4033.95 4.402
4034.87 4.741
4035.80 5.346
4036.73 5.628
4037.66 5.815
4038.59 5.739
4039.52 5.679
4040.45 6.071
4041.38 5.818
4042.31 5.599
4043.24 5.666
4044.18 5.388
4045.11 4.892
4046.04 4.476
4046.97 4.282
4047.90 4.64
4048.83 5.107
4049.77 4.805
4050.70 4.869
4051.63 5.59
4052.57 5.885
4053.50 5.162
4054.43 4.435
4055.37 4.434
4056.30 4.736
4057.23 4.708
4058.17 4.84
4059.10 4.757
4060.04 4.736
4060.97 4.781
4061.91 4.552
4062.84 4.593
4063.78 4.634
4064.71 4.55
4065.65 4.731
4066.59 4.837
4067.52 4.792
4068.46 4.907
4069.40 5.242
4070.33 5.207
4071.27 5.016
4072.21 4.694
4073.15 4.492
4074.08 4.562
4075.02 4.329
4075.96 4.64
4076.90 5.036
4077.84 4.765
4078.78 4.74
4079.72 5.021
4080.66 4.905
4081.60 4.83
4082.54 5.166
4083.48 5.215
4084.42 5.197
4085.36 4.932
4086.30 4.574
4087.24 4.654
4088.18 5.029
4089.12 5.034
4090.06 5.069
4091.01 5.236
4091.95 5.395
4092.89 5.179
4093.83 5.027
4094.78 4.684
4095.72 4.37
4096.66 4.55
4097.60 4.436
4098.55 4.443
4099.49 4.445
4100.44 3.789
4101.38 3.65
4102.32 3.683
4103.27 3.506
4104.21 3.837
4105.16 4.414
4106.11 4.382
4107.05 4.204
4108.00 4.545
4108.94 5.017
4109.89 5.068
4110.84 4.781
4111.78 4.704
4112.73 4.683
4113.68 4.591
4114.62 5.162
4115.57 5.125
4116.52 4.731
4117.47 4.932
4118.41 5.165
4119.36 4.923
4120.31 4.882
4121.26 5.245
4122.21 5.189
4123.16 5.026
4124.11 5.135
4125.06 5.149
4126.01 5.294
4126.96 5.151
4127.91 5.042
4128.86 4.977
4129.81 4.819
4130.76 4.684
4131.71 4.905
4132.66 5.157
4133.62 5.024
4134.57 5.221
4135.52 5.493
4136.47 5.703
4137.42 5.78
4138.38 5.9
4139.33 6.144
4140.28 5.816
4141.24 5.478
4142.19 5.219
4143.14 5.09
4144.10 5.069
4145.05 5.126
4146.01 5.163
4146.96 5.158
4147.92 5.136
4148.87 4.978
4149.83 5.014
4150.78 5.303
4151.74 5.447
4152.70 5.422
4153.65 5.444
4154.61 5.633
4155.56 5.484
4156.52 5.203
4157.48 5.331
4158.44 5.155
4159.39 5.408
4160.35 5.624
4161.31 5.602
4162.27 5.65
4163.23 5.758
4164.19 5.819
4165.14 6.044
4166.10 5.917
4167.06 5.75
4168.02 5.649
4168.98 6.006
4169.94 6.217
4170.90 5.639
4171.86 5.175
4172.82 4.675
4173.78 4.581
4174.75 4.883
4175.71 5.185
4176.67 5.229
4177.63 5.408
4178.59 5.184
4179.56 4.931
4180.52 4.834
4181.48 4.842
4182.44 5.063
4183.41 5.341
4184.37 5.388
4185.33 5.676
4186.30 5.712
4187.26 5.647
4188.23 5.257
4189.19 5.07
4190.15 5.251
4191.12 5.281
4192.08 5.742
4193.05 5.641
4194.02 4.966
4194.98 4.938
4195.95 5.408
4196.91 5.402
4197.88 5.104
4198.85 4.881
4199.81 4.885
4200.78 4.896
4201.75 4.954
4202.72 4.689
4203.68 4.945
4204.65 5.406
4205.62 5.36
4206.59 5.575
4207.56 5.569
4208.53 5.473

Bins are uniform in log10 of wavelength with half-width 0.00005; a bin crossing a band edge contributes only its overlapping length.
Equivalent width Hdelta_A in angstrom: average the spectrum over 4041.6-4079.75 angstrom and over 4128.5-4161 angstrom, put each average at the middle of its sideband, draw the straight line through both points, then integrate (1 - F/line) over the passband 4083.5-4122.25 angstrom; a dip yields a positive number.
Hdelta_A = 3.0 angstrom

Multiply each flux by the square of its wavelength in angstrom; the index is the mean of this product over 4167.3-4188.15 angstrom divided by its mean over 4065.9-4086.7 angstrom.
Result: 1.1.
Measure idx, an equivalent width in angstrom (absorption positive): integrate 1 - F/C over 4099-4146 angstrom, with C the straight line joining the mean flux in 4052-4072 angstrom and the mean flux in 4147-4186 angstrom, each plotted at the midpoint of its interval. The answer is 2.1 angstrom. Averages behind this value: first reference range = 4.84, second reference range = 5.37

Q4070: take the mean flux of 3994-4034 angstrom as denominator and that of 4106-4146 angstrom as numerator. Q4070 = 1.01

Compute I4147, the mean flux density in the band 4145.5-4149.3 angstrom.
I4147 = 5.11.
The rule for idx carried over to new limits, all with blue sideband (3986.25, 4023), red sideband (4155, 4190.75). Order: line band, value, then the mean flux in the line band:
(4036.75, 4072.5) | 0.58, 5.03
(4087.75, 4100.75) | 1.08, 4.77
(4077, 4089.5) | 0.60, 4.93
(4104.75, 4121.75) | 1.43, 4.81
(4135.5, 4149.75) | -0.22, 5.4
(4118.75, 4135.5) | 0.71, 5.06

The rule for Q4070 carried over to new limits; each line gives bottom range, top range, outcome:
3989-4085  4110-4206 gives 1.05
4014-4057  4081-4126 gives 0.91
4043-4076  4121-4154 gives 1.09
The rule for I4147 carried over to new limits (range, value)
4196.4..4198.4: 5.25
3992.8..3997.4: 5.01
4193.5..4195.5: 4.96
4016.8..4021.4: 5.58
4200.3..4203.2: 4.84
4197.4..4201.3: 4.94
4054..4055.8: 4.42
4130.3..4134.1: 4.94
